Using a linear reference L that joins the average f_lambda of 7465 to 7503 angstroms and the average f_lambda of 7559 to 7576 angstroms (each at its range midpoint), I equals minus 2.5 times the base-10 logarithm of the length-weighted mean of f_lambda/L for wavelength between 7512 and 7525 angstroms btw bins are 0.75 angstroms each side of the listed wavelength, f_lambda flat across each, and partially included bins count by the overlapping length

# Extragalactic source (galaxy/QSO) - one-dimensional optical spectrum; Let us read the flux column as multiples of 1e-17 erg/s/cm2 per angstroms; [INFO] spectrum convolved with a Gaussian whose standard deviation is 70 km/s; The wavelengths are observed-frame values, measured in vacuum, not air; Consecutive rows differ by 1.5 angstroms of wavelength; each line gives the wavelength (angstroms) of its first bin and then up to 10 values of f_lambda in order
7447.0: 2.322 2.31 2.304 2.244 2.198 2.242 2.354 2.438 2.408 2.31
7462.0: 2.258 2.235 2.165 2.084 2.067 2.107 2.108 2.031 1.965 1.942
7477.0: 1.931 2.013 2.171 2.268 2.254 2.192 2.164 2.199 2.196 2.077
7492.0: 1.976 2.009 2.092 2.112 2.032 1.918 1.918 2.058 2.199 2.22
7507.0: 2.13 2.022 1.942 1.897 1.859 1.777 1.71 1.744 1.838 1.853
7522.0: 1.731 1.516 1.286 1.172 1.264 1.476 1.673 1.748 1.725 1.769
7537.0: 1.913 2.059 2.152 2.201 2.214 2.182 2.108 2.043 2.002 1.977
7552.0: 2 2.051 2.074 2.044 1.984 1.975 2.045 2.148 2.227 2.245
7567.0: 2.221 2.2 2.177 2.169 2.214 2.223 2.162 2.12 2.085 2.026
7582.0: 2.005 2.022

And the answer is 0.22 mag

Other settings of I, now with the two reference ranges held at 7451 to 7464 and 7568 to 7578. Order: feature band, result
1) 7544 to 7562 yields 0.08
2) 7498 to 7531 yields 0.25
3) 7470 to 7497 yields 0.09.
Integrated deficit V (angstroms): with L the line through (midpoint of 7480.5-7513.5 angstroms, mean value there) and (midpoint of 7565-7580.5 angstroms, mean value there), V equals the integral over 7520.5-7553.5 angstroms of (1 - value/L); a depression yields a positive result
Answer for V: 4.7 angstroms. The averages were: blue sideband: 2.08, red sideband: 2.17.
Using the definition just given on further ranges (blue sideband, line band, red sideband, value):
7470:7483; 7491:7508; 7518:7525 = -1.7 angstroms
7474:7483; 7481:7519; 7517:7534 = -3.9 angstroms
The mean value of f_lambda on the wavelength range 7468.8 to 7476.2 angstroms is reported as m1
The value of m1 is 2.03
